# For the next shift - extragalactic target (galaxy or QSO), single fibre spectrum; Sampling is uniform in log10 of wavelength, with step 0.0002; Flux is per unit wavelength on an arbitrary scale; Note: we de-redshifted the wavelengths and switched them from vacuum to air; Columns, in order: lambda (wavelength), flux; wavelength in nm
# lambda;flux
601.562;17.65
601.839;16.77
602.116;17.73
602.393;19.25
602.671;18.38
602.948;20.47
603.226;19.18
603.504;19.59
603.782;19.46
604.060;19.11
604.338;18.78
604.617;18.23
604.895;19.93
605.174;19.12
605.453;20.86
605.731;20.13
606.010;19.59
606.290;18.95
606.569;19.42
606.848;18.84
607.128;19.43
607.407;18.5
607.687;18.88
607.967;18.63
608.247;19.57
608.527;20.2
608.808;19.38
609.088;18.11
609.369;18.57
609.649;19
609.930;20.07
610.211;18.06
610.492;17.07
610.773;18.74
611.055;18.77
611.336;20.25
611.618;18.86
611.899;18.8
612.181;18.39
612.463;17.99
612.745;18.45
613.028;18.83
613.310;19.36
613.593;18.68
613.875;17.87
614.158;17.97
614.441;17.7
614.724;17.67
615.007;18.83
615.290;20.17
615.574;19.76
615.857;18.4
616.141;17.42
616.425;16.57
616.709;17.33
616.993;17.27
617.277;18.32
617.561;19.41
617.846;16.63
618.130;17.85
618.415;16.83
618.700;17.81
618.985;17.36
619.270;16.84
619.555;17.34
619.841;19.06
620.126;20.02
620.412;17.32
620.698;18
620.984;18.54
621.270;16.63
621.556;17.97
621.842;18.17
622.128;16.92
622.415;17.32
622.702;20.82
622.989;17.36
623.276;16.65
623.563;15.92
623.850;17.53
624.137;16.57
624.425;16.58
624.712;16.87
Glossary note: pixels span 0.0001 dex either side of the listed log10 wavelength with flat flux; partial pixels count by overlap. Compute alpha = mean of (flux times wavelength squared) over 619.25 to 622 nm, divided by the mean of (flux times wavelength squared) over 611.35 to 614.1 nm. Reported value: 1.0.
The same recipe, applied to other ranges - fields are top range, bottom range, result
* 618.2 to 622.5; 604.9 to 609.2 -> 0.96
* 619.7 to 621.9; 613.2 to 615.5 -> 1.00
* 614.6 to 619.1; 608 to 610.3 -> 0.96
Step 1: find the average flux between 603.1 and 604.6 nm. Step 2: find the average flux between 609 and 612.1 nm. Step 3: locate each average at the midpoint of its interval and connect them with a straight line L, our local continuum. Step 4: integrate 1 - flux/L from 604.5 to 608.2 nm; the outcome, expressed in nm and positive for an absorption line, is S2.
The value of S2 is -0.06 nm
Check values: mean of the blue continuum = 19.1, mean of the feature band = 19.3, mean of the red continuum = 18.8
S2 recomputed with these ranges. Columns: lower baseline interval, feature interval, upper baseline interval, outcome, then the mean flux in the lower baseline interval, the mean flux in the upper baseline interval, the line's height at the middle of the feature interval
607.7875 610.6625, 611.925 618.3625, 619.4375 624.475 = 0.04 nm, 18.9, 17.7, 18.3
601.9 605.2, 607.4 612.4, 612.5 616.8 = -0.06 nm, 19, 18.3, 18.6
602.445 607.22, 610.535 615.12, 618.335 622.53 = 0.00 nm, 19.4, 17.8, 18.5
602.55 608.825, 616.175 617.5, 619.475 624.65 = 0.05 nm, 19.3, 17.7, 18.2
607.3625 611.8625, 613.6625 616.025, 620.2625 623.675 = -0.02 nm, 18.9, 17.7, 18.4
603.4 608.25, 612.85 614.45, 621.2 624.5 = 0.00 nm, 19.3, 17.4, 18.4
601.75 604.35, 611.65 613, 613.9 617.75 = -0.01 nm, 18.9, 18.2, 18.4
